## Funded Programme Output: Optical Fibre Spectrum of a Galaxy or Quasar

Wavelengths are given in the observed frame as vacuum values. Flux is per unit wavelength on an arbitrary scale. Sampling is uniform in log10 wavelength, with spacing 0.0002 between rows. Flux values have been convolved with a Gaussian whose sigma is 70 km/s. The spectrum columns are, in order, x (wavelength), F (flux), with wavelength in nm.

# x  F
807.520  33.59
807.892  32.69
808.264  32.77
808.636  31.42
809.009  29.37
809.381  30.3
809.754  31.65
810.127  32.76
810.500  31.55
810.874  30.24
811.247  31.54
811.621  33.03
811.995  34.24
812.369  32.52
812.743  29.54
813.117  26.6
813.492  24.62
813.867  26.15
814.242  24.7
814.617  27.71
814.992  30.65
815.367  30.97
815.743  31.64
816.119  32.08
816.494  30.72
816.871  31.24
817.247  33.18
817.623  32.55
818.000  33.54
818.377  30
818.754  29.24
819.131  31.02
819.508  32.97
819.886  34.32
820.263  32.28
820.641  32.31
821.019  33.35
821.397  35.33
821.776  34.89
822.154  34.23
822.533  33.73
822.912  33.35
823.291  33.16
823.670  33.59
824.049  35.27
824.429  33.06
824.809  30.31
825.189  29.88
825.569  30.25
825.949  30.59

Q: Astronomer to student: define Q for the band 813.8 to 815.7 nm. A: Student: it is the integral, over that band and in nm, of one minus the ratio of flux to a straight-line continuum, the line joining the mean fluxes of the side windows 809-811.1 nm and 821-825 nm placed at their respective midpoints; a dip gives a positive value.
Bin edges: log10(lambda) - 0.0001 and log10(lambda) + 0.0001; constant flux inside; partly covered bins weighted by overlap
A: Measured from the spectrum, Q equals 0.22 nm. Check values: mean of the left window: 31.1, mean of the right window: 33.7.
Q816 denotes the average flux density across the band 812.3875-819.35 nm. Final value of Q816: 29.9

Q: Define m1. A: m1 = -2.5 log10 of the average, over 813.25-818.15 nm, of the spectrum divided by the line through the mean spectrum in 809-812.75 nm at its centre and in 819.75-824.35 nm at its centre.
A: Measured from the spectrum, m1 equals 0.09 mag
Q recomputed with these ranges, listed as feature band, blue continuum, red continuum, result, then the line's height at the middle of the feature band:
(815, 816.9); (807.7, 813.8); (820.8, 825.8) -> 0.03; 31.8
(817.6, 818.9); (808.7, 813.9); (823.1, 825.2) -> 0.02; 31.7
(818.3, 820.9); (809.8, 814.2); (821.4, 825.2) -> 0.04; 32.3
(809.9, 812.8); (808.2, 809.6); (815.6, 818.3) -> -0.08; 31.2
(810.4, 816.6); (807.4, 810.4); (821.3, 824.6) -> 0.50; 32.5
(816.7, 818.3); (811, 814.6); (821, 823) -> -0.04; 31.8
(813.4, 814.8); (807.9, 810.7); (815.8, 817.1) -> 0.25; 31.4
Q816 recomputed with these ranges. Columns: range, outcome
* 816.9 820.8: 32.1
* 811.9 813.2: 30.8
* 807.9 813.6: 31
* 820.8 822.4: 34.4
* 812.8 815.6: 27.5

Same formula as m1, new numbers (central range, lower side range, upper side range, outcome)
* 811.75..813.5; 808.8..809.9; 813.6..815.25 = -0.06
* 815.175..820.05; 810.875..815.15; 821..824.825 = -0.01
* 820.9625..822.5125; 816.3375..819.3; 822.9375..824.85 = -0.06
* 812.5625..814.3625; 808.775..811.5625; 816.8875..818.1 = 0.21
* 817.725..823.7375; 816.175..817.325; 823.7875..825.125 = -0.03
